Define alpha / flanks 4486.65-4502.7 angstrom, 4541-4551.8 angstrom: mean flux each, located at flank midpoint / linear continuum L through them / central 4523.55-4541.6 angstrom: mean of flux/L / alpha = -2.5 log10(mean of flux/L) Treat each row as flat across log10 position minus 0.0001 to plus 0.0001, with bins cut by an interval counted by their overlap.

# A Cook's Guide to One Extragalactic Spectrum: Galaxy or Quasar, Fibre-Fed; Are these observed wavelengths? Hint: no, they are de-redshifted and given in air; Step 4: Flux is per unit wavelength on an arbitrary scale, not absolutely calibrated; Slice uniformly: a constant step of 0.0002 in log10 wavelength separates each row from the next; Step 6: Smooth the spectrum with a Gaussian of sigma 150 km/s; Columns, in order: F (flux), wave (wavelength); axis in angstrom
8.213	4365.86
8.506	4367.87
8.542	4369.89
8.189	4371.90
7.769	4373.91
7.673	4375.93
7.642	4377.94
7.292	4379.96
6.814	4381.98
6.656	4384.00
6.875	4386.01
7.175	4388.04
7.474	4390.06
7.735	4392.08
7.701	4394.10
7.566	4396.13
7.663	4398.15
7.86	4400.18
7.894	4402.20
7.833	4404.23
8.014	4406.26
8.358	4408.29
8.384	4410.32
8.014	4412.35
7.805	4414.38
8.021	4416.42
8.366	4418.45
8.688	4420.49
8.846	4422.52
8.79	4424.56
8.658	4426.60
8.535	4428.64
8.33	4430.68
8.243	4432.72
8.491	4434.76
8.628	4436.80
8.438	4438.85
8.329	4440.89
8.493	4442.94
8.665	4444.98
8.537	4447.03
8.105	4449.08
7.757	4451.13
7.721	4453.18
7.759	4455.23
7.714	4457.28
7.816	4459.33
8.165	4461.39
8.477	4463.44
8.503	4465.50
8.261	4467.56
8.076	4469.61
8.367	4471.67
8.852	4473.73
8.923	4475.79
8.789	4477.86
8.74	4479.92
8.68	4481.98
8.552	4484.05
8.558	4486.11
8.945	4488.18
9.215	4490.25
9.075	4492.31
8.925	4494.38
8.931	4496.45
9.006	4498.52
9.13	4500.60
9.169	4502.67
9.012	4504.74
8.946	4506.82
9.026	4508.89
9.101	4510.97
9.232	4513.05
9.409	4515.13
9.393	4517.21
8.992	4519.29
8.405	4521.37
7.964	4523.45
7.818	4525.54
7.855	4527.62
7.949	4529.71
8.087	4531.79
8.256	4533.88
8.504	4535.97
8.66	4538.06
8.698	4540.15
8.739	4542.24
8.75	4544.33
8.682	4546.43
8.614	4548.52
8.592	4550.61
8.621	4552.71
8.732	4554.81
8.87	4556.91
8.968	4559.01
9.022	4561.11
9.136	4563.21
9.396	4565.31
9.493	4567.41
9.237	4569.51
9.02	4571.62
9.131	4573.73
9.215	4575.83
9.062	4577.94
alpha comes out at 0.07 mag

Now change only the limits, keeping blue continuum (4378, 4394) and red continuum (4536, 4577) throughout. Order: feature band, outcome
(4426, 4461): -0.06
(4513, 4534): 0.02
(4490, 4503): -0.09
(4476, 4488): -0.07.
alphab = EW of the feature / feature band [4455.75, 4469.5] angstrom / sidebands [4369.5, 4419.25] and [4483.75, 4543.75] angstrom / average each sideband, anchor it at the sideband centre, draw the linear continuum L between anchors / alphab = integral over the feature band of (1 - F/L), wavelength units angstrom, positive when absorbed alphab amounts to 0.3 angstrom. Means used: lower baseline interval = 7.72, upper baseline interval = 8.75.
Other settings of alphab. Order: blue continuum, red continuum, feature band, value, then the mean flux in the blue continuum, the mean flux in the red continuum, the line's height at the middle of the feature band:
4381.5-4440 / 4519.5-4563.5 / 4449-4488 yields -0.43 angstrom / 8.01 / 8.52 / 8.23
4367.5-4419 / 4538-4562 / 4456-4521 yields -3.19 angstrom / 7.75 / 8.75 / 8.35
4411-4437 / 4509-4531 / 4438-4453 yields 0.29 angstrom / 8.41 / 8.62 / 8.46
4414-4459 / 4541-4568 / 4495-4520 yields -1.31 angstrom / 8.31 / 8.88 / 8.66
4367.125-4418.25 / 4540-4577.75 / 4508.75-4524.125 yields -0.57 angstrom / 7.74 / 8.95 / 8.64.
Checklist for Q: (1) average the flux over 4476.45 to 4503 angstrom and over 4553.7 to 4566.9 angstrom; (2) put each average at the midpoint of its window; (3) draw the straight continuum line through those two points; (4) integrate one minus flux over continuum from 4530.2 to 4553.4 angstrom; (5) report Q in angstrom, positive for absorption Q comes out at 1.2 angstrom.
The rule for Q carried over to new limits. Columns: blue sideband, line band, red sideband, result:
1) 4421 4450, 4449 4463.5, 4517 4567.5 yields 1.09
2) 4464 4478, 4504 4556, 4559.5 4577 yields 1.68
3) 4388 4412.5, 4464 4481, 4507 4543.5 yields -0.57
